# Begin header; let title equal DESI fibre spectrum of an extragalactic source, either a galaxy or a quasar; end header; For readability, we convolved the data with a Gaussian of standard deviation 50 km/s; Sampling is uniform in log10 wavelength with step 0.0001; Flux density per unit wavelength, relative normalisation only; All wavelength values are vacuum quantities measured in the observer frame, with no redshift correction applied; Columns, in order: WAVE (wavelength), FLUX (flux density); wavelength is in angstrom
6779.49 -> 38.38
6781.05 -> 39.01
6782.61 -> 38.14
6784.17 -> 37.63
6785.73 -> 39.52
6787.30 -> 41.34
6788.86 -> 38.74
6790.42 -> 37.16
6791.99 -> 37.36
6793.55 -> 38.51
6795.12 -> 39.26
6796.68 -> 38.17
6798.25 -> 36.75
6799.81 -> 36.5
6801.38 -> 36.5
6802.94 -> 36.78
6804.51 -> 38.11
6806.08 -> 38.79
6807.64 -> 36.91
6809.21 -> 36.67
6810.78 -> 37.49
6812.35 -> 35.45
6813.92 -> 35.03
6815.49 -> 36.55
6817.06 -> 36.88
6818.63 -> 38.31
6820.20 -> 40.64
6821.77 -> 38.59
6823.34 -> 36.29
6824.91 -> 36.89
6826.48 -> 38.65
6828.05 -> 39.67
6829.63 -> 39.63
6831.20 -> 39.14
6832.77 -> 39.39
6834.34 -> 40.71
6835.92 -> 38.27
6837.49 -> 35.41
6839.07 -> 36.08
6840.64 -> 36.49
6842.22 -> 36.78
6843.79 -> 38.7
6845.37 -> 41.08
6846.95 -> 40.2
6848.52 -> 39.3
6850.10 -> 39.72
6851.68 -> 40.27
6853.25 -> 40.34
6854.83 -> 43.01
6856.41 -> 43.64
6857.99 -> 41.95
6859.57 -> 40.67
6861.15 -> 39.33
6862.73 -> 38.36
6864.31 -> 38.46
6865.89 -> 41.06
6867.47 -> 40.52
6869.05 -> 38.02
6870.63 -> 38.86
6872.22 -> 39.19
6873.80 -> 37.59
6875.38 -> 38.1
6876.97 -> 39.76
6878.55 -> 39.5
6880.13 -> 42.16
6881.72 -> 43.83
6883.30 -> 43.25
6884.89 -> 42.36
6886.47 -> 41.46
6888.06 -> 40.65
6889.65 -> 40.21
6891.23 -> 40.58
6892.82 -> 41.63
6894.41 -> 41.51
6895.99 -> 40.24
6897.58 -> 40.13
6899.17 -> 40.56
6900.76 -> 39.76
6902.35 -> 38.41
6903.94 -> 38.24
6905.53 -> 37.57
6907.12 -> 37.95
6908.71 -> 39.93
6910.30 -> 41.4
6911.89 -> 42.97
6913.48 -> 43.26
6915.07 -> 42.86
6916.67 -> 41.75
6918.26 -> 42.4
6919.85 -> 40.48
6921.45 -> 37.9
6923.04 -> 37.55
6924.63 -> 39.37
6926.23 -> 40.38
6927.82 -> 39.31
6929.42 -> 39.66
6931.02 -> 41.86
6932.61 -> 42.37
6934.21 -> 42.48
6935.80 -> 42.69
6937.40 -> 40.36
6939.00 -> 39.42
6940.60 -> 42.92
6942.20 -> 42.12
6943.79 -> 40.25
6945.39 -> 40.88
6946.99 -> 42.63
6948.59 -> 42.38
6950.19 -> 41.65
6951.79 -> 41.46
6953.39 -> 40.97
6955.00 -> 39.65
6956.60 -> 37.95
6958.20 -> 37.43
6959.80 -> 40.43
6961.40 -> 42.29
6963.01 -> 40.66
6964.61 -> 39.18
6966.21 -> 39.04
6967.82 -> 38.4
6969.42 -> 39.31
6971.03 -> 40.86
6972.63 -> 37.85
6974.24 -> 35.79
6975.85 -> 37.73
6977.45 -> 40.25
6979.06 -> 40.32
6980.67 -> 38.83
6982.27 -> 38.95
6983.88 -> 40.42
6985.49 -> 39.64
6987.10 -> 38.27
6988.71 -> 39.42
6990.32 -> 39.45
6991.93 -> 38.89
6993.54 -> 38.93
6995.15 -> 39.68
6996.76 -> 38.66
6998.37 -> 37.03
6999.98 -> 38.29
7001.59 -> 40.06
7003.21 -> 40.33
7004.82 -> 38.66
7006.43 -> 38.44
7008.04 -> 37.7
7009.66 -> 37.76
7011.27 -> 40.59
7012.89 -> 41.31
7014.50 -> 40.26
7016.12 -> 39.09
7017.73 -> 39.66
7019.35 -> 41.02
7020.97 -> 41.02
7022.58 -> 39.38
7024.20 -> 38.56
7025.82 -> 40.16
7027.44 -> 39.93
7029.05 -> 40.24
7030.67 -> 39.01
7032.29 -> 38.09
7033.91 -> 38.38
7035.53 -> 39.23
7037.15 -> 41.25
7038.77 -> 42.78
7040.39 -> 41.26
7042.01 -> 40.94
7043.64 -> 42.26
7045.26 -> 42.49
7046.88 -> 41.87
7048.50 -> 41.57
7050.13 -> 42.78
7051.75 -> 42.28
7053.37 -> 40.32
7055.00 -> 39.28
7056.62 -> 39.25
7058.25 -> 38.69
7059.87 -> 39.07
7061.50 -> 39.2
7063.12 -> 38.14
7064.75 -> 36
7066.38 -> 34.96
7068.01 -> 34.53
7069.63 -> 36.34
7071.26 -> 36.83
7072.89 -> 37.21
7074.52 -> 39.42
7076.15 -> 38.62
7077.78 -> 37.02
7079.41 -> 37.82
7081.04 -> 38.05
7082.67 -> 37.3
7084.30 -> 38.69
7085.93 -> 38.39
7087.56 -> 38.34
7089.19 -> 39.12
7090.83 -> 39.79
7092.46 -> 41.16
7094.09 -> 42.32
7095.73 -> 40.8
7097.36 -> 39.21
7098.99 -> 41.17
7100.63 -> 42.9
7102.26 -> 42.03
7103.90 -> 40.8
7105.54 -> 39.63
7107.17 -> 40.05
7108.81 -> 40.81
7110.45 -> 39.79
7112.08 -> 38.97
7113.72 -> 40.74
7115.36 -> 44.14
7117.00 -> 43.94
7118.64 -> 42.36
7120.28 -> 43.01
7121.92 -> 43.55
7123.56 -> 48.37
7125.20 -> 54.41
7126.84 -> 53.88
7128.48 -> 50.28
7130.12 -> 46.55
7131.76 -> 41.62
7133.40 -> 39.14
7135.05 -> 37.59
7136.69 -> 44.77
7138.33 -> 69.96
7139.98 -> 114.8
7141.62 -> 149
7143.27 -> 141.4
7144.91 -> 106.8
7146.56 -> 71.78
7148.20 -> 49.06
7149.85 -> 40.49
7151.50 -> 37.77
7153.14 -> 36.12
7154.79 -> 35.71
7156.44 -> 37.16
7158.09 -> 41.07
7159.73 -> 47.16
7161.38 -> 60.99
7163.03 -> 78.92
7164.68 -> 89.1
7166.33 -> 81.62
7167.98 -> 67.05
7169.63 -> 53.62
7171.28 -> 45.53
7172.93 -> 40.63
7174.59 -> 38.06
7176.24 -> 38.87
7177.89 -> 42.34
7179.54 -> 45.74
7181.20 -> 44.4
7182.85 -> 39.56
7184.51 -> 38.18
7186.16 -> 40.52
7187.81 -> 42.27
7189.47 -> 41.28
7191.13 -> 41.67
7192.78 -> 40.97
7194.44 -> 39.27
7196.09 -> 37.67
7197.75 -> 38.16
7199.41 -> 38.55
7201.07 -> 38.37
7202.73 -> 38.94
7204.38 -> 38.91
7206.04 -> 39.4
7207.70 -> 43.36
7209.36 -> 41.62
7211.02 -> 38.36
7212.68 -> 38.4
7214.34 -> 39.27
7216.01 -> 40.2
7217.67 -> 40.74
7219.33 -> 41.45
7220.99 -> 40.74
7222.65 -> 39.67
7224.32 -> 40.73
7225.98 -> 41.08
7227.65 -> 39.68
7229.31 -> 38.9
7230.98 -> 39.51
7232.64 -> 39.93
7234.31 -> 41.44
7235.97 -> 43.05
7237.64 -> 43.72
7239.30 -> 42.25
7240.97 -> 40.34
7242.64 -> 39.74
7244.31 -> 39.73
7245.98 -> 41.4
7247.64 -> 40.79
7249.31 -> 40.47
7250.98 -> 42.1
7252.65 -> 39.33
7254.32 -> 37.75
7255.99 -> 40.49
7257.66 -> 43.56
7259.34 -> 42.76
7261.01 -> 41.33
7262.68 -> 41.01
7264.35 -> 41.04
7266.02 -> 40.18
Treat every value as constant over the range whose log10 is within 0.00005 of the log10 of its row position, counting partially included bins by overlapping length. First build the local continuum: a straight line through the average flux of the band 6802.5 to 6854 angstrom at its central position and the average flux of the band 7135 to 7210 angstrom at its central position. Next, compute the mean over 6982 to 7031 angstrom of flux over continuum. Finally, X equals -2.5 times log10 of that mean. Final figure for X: 0.174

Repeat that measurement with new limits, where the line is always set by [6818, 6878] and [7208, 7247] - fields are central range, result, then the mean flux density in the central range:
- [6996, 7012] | 0.03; 38.8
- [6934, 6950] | -0.06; 41.6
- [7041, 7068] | 0.00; 39.8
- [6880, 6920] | -0.04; 41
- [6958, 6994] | 0.01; 39.3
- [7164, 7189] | -0.22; 49.5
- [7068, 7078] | 0.07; 37.4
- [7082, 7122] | -0.02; 40.7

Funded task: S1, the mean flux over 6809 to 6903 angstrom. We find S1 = 39.4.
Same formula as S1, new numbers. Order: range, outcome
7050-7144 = 46.1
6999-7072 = 39.5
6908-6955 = 41.1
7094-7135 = 43.1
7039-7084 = 39.1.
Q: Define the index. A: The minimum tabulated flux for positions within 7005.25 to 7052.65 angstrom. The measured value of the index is 37.7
